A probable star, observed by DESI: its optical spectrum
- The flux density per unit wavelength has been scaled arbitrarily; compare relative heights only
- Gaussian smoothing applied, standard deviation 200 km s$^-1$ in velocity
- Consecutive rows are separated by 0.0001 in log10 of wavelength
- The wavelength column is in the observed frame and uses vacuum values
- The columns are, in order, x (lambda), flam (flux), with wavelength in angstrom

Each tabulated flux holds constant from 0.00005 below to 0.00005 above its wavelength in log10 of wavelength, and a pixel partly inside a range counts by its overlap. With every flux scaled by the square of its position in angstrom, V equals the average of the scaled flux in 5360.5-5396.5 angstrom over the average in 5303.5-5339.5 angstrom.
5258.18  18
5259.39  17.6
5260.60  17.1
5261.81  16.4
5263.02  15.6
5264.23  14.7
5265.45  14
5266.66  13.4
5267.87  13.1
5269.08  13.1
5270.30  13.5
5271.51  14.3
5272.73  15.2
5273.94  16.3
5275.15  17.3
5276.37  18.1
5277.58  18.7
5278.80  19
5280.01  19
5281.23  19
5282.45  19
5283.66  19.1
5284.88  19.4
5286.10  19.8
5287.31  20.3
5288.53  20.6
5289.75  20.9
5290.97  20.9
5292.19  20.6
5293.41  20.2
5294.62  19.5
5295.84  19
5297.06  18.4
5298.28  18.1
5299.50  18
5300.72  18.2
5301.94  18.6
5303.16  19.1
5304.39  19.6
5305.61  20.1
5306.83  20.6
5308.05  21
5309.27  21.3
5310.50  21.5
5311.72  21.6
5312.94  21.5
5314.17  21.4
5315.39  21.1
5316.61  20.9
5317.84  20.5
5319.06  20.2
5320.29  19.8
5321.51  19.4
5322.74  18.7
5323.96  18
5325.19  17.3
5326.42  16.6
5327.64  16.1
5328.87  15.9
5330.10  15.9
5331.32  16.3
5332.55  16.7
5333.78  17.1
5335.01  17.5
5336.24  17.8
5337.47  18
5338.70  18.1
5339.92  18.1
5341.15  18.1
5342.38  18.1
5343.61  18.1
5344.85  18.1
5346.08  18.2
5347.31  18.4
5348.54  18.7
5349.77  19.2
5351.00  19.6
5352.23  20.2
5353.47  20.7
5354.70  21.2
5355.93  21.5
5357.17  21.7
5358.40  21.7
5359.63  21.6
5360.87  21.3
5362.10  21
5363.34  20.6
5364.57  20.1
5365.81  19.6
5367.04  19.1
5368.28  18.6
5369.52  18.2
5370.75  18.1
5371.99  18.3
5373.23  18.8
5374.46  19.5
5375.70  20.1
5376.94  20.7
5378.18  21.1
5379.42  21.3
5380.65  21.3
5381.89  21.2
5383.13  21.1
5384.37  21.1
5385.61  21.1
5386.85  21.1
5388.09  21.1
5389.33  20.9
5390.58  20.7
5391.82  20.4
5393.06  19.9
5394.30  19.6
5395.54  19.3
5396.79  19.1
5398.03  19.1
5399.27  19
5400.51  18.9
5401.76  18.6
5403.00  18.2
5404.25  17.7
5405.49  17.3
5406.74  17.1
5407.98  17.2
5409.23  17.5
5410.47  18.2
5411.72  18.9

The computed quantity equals 1.09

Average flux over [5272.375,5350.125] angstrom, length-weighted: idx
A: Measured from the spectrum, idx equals 18.9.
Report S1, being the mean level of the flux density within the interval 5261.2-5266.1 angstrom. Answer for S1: 15.2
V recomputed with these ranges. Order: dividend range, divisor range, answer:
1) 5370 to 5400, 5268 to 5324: 1.09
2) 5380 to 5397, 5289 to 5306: 1.10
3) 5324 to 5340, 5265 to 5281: 1.10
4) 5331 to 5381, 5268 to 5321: 1.03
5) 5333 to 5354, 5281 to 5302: 0.97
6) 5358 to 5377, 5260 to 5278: 1.34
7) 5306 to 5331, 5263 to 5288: 1.18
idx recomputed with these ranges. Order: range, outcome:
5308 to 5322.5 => 20.8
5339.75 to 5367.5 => 19.8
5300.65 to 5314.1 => 20.4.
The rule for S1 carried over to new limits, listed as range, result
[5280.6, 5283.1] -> 19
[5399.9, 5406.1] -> 18.1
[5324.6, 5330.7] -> 16.3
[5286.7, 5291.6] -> 20.7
